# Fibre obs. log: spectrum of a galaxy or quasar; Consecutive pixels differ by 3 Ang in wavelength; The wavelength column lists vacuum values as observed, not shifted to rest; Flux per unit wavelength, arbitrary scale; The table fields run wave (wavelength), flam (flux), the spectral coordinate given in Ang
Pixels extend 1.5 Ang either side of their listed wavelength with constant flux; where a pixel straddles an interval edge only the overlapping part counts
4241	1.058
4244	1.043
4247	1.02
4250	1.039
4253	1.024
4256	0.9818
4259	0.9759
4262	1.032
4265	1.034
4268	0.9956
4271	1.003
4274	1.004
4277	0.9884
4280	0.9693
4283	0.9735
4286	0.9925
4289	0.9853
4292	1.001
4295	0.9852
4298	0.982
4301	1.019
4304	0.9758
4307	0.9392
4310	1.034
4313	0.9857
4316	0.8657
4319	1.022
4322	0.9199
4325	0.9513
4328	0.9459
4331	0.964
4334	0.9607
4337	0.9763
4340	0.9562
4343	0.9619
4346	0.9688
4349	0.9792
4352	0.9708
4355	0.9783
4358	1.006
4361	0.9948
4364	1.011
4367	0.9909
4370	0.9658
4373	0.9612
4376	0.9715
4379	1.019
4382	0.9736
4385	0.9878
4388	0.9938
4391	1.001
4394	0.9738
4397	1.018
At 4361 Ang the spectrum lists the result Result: 0.9948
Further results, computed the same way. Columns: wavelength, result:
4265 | 1.034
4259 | 0.9759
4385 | 0.9878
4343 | 0.9619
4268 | 0.9956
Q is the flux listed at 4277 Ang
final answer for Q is 0.9884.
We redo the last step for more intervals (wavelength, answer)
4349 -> 0.9792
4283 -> 0.9735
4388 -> 0.9938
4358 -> 1.006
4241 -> 1.058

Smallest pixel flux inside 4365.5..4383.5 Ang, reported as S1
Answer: 0.9612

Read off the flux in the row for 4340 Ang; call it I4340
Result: 0.9562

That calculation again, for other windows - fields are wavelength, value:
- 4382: 0.9736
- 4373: 0.9612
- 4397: 1.018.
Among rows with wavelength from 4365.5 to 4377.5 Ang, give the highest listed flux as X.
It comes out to 0.9909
